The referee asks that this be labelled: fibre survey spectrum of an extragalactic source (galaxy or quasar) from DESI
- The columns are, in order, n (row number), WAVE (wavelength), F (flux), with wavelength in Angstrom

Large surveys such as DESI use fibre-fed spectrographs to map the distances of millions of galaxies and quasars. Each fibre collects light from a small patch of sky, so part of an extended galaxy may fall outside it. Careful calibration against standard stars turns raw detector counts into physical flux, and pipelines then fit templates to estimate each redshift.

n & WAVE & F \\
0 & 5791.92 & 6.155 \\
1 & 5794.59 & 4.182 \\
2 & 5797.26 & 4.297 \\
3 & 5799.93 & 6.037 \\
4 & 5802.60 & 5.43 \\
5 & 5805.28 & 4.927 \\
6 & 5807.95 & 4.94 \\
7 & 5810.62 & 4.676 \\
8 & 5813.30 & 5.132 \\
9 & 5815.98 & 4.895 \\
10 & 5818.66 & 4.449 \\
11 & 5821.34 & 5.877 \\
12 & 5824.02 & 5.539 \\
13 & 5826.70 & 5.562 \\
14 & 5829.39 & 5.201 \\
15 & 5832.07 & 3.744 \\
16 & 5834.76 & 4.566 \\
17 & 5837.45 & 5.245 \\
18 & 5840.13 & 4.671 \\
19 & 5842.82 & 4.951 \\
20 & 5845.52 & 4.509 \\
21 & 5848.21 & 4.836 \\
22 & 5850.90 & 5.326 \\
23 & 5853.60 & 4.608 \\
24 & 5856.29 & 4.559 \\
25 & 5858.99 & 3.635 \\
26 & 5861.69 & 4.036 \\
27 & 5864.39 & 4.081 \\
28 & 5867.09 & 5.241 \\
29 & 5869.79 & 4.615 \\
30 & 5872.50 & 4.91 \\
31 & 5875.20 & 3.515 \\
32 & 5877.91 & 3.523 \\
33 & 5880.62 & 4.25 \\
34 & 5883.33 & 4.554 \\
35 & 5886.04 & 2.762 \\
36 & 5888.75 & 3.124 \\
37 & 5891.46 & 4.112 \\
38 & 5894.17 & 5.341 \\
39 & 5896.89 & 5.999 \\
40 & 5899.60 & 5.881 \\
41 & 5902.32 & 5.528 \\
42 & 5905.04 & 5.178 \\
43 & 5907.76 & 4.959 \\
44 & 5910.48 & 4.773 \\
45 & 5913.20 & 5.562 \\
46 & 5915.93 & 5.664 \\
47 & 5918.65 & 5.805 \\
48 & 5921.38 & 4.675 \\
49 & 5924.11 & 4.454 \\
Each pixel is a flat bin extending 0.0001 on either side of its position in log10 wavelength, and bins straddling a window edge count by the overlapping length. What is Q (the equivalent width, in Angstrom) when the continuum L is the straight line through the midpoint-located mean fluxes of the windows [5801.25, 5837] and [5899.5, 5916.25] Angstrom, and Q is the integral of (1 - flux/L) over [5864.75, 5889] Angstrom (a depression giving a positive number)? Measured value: 5.1 Angstrom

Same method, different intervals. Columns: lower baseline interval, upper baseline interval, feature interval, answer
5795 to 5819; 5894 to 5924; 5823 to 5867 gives 3.52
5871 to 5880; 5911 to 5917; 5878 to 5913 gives 0.77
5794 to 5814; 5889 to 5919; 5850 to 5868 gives 2.34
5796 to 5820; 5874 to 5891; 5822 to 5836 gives -1.10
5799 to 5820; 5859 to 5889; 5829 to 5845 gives -0.23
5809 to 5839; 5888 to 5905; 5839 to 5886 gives 5.83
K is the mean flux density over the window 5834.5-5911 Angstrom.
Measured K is 4.6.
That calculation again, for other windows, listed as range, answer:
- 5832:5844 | 4.73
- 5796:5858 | 4.95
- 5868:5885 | 4.23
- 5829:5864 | 4.58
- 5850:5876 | 4.46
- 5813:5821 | 4.92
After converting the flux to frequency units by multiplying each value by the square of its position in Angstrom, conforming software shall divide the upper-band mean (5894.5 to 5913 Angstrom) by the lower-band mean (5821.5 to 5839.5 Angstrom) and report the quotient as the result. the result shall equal 1.10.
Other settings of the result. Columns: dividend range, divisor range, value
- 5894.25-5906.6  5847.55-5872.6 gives 1.25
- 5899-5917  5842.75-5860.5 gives 1.18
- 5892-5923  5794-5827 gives 1.09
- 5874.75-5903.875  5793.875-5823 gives 0.91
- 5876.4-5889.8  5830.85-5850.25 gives 0.79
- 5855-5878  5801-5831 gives 0.85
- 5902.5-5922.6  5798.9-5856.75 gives 1.08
